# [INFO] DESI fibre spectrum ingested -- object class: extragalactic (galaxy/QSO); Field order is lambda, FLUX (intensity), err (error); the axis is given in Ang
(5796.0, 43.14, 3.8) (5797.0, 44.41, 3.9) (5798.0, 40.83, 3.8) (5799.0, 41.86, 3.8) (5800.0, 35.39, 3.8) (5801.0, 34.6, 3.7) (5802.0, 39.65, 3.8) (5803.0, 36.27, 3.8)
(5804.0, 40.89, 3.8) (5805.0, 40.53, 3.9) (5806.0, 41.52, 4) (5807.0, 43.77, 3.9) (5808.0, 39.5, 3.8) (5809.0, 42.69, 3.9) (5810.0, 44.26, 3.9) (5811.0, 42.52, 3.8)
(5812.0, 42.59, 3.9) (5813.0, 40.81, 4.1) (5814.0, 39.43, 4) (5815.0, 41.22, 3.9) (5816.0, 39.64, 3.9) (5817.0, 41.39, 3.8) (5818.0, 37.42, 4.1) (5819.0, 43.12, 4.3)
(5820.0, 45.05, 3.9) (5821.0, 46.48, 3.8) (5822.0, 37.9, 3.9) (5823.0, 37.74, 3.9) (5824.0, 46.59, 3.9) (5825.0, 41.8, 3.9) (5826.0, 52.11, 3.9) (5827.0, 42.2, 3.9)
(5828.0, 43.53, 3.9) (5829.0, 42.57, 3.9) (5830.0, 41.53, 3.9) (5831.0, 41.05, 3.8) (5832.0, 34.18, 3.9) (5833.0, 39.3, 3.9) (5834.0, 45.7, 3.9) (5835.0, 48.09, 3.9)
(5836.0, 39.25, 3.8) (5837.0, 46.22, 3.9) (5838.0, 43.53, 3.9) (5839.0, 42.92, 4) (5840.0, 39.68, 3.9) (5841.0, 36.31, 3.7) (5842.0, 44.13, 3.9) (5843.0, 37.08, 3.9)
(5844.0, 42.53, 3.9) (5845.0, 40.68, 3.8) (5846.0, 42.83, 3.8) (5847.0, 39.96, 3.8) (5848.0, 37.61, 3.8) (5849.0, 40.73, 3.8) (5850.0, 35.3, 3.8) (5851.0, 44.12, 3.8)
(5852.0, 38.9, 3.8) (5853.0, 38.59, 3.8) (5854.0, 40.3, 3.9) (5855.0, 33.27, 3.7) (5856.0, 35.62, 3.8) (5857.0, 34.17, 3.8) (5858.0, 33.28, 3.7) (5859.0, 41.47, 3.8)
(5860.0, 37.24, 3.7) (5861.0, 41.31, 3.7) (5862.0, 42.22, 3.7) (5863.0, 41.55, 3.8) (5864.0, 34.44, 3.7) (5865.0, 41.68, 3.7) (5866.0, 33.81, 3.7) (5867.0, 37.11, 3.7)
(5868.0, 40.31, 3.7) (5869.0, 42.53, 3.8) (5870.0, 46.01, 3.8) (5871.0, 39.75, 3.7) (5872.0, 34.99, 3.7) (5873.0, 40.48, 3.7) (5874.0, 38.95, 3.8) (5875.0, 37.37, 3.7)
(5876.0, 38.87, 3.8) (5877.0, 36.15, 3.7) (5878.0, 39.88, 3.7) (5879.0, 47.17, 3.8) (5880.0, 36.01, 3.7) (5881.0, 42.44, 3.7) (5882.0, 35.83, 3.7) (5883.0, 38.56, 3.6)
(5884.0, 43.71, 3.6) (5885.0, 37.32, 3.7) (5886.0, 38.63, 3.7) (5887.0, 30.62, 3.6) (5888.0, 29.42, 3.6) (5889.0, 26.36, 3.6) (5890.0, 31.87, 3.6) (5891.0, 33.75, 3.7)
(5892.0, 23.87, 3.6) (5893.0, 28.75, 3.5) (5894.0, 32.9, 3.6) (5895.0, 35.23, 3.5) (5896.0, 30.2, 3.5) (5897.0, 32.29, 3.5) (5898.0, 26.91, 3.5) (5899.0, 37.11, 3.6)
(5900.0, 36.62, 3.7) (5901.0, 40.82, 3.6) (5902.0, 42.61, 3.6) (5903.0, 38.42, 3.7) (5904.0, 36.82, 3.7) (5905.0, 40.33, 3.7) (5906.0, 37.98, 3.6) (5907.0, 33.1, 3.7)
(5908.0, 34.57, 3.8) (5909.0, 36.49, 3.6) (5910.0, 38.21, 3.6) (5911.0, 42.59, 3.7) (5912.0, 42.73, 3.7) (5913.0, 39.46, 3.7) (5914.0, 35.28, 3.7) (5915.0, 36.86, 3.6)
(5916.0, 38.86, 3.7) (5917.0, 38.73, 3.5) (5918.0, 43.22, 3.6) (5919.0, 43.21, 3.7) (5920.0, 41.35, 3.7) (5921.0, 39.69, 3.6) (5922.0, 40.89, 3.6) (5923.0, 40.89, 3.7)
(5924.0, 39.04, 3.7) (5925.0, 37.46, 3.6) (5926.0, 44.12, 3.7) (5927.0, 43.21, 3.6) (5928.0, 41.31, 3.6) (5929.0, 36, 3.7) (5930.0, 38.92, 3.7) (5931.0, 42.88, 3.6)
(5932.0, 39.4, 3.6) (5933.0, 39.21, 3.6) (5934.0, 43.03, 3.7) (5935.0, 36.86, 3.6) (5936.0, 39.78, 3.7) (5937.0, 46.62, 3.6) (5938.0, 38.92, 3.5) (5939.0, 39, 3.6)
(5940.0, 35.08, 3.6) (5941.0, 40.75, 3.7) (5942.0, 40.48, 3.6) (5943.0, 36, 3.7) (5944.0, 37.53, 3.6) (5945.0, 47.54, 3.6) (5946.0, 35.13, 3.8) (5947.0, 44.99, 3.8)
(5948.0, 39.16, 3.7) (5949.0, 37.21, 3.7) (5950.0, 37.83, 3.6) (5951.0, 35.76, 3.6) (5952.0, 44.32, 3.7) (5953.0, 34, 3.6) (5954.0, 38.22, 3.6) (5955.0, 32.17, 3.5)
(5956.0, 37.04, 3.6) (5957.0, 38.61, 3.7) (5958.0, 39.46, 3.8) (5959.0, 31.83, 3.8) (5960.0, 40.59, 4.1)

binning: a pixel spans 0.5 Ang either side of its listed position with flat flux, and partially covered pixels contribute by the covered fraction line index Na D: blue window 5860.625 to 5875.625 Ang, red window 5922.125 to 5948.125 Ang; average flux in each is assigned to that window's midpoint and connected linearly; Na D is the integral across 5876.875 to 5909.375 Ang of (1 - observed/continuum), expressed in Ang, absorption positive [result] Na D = 3.4 Ang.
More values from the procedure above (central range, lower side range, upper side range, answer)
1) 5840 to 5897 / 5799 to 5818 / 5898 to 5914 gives 2.1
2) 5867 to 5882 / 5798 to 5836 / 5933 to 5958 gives 0.2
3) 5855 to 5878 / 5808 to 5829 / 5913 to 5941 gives 1.6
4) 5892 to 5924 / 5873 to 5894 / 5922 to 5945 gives 0.5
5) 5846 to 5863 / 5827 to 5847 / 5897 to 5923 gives 0.9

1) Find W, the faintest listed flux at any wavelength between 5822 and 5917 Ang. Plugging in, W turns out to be 23.87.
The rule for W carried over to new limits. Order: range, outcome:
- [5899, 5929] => 33.1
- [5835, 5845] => 36.31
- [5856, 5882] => 33.28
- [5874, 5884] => 35.83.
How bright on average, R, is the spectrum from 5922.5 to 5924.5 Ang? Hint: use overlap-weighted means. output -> 40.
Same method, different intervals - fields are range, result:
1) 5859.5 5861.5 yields 39.3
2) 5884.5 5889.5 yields 32.5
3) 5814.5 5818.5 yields 39.9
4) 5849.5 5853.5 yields 39.2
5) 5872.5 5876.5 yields 38.9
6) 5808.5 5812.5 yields 43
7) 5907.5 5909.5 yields 35.5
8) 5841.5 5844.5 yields 41.2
